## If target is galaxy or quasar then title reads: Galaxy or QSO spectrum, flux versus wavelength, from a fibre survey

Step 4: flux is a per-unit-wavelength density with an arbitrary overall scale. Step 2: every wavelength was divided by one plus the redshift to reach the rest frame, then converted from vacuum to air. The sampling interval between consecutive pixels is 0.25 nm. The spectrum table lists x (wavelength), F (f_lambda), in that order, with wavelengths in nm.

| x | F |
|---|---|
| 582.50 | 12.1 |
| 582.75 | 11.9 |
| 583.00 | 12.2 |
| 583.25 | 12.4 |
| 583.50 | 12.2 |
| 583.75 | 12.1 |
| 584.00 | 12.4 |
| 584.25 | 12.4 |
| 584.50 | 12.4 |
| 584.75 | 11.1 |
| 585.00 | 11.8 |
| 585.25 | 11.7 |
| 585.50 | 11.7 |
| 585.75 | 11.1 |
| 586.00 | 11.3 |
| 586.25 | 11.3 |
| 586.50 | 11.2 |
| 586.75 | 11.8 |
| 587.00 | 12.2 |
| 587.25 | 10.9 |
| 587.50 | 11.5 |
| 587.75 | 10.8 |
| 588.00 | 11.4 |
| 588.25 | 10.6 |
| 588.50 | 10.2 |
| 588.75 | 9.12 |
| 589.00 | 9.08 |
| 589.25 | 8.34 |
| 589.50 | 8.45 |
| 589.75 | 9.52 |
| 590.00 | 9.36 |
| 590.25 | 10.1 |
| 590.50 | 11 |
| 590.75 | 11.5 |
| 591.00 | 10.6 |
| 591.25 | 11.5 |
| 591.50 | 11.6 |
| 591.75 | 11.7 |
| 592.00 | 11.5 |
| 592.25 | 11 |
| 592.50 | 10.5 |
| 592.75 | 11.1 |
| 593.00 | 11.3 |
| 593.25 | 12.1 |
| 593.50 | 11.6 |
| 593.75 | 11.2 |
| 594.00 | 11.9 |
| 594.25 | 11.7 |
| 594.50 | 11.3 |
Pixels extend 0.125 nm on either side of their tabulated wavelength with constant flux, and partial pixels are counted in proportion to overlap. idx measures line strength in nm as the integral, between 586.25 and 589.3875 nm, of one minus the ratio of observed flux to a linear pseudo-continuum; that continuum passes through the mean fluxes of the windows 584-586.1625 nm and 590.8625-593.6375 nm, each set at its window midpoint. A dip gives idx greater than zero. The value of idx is 0.26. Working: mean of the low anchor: 11.7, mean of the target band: 10.6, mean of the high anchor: 11.3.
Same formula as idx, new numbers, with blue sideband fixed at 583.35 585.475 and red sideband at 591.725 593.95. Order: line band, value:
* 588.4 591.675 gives 0.425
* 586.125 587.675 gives 0.045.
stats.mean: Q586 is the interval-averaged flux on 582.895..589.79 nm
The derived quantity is 11.1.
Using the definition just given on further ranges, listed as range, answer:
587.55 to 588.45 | 10.9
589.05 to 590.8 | 9.65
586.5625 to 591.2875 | 10.4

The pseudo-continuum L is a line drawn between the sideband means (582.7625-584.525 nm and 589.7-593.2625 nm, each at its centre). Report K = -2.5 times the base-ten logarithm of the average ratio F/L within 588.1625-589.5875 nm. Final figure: 0.22 mag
